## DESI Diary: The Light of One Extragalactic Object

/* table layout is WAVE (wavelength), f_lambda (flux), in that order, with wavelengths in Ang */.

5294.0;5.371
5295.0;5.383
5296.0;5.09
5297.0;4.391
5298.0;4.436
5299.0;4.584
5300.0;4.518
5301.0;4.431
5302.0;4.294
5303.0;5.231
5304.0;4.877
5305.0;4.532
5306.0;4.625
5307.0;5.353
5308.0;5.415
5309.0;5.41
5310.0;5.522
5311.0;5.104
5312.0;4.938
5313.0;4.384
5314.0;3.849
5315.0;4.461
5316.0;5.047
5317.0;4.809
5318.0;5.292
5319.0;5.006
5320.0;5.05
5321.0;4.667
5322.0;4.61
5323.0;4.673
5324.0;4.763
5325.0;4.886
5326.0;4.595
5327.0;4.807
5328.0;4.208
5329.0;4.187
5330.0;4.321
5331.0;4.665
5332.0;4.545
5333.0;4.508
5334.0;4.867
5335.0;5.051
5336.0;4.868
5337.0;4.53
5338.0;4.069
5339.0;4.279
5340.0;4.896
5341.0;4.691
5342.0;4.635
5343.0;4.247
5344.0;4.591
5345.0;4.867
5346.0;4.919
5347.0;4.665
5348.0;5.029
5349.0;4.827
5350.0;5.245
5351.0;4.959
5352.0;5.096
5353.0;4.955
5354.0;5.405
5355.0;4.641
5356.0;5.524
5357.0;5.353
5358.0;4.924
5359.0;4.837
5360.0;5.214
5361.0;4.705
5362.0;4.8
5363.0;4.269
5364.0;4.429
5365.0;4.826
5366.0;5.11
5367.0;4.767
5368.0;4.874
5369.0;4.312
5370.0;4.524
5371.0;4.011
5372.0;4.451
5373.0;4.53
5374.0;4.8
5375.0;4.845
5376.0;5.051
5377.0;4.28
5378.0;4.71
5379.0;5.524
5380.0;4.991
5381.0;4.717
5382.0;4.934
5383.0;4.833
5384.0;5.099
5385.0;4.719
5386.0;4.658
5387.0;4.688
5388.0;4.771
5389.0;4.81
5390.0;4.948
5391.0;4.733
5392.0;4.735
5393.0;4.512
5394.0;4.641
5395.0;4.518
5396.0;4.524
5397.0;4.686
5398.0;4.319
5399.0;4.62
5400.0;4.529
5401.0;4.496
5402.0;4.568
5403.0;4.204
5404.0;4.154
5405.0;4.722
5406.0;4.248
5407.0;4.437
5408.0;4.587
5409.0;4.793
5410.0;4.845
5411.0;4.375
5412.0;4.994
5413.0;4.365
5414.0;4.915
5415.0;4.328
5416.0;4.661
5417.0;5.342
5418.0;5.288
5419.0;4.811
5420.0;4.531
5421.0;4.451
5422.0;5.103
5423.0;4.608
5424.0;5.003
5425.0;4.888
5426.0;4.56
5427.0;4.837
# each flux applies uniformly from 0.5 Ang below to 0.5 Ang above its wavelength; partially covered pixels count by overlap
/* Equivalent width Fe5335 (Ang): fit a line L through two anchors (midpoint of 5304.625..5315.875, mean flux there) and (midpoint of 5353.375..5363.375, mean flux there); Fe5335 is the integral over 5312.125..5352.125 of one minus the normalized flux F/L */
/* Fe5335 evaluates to 1.9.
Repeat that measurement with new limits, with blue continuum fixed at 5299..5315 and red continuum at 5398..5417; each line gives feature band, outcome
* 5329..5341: 0.40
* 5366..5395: -0.66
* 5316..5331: 0.18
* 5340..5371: -0.91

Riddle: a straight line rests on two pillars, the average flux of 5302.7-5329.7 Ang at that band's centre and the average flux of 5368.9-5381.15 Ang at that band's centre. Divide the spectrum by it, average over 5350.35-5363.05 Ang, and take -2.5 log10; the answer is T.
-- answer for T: -0.06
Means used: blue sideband 4.82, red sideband 4.68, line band 5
